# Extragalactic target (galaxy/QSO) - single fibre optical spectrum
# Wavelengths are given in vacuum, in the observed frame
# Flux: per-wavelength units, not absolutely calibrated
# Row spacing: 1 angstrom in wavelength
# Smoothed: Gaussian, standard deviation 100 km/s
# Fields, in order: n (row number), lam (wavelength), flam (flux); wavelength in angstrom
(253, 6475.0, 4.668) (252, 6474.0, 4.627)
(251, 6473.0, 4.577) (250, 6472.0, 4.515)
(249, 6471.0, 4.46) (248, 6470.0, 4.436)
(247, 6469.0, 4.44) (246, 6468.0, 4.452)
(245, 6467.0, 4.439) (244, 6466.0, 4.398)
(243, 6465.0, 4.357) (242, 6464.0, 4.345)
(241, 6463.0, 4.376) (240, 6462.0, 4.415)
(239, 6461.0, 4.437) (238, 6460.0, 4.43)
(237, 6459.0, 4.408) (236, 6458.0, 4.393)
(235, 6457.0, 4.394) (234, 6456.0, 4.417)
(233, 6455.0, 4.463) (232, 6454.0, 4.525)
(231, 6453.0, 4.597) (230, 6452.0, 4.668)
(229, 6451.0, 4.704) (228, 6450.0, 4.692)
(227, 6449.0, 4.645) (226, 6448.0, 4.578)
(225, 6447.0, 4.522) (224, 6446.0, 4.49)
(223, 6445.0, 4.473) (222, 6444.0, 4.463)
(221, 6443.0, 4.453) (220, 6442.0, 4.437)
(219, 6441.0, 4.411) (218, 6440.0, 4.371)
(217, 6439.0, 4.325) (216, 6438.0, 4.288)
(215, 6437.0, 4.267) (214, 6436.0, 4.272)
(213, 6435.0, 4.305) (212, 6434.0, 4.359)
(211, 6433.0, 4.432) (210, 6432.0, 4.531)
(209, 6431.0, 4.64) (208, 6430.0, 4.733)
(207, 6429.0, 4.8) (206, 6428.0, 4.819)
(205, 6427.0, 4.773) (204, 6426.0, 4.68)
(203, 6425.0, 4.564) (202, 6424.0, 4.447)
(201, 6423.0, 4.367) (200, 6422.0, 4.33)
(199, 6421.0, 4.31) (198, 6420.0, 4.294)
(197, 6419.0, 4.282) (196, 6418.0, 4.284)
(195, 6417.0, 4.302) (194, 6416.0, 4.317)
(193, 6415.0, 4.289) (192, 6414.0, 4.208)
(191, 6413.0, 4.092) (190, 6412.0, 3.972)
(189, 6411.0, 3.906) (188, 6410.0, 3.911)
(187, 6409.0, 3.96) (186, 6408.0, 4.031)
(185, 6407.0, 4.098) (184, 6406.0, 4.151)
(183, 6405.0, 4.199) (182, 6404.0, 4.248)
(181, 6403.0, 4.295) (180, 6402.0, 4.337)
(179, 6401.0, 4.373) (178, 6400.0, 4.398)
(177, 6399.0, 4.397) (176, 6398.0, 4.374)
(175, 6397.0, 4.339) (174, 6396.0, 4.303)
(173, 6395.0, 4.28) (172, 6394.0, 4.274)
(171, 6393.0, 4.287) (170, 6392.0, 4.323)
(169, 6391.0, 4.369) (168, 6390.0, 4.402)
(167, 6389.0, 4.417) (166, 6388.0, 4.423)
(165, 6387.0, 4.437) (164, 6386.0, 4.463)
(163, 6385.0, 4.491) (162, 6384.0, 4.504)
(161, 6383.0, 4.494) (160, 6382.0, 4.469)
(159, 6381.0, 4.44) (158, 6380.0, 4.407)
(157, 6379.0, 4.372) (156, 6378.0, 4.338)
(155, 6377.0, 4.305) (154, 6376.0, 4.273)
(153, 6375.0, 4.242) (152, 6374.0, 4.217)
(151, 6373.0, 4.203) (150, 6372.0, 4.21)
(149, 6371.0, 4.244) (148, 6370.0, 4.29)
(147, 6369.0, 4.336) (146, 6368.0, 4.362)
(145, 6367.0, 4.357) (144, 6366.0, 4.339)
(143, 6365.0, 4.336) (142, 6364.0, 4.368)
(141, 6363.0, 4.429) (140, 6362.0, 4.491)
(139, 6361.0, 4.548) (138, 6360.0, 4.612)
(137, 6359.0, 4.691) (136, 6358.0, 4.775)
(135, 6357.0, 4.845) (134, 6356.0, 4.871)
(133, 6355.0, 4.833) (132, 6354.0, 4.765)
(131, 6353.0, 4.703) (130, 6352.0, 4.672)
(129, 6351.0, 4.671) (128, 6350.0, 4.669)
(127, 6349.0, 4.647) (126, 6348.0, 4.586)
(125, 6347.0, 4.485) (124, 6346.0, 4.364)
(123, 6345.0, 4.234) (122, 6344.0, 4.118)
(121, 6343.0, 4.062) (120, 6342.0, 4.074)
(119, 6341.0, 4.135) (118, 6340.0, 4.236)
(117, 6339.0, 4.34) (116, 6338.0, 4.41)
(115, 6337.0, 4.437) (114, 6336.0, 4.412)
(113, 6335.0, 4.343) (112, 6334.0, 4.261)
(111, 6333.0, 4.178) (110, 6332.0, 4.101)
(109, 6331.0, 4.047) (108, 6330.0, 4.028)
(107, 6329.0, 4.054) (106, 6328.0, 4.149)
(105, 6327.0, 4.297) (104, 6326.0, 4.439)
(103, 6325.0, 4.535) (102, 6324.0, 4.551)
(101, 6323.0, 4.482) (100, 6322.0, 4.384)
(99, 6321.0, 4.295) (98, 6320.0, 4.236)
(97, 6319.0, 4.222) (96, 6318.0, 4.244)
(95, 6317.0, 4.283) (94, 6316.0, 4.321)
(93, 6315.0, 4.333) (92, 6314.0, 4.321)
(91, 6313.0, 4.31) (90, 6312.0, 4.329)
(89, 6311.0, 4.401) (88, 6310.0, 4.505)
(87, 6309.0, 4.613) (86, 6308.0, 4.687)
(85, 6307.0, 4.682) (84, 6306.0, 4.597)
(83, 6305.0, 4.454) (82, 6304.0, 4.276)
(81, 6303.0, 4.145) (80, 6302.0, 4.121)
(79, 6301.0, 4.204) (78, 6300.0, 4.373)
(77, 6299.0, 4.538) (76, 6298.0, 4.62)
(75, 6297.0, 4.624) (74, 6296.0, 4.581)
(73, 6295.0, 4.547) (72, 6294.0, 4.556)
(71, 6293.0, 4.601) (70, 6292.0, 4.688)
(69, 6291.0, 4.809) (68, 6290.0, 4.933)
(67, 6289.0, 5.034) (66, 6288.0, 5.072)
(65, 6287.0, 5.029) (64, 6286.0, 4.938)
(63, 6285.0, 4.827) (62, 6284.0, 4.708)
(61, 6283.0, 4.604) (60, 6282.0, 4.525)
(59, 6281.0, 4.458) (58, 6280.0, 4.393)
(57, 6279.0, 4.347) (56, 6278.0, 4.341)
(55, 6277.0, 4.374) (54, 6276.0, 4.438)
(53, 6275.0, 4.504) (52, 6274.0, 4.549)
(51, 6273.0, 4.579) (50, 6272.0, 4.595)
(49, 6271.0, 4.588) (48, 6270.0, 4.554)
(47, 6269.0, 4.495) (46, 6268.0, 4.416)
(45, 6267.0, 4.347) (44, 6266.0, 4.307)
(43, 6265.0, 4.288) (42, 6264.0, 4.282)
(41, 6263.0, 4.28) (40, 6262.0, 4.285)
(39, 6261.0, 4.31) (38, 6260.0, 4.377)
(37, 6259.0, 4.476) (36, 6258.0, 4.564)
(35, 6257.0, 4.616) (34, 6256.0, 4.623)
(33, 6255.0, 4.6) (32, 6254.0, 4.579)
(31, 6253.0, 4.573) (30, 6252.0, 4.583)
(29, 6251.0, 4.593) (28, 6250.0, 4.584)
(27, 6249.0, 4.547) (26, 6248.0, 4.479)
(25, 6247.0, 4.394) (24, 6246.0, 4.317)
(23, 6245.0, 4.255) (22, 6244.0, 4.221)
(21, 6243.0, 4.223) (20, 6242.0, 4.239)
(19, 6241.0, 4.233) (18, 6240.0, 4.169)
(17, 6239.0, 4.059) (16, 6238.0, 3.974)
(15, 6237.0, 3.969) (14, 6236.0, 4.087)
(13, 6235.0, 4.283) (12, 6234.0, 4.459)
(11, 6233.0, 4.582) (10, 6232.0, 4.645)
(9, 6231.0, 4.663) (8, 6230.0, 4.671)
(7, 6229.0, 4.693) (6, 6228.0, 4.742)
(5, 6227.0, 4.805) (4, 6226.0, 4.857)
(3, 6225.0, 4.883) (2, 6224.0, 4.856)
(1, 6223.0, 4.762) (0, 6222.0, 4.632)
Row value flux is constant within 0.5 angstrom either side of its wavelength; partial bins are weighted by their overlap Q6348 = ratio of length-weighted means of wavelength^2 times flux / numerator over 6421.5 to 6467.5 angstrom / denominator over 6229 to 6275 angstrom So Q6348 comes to 1.08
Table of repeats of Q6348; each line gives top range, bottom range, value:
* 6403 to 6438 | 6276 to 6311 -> 0.98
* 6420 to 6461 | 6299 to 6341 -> 1.08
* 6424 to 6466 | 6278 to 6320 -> 1.04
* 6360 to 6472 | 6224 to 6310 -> 1.02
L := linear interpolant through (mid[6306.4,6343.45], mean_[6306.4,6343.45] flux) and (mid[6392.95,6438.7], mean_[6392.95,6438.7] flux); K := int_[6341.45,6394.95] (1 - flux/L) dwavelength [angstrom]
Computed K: -1.38 angstrom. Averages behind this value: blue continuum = 4.32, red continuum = 4.33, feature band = 4.43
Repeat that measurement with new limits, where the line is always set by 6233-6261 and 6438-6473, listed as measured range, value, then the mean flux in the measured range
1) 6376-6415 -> 1.31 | 4.29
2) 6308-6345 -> 0.96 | 4.3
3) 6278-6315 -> -1.38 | 4.56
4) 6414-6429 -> 0.05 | 4.44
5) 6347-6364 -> -0.91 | 4.66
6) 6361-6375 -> 0.32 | 4.33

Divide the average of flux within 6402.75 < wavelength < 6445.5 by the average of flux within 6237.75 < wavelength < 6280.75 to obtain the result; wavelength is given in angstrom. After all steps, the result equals 1.0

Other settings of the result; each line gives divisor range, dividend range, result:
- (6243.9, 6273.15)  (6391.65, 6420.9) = 0.95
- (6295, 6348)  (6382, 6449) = 1.01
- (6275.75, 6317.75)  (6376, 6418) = 0.95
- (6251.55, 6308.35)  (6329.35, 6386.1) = 0.97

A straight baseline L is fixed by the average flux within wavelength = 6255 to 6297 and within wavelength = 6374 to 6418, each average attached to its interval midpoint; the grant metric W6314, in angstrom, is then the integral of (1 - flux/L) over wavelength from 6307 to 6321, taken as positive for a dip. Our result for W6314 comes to 0.3 angstrom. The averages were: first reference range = 4.56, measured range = 4.38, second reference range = 4.29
